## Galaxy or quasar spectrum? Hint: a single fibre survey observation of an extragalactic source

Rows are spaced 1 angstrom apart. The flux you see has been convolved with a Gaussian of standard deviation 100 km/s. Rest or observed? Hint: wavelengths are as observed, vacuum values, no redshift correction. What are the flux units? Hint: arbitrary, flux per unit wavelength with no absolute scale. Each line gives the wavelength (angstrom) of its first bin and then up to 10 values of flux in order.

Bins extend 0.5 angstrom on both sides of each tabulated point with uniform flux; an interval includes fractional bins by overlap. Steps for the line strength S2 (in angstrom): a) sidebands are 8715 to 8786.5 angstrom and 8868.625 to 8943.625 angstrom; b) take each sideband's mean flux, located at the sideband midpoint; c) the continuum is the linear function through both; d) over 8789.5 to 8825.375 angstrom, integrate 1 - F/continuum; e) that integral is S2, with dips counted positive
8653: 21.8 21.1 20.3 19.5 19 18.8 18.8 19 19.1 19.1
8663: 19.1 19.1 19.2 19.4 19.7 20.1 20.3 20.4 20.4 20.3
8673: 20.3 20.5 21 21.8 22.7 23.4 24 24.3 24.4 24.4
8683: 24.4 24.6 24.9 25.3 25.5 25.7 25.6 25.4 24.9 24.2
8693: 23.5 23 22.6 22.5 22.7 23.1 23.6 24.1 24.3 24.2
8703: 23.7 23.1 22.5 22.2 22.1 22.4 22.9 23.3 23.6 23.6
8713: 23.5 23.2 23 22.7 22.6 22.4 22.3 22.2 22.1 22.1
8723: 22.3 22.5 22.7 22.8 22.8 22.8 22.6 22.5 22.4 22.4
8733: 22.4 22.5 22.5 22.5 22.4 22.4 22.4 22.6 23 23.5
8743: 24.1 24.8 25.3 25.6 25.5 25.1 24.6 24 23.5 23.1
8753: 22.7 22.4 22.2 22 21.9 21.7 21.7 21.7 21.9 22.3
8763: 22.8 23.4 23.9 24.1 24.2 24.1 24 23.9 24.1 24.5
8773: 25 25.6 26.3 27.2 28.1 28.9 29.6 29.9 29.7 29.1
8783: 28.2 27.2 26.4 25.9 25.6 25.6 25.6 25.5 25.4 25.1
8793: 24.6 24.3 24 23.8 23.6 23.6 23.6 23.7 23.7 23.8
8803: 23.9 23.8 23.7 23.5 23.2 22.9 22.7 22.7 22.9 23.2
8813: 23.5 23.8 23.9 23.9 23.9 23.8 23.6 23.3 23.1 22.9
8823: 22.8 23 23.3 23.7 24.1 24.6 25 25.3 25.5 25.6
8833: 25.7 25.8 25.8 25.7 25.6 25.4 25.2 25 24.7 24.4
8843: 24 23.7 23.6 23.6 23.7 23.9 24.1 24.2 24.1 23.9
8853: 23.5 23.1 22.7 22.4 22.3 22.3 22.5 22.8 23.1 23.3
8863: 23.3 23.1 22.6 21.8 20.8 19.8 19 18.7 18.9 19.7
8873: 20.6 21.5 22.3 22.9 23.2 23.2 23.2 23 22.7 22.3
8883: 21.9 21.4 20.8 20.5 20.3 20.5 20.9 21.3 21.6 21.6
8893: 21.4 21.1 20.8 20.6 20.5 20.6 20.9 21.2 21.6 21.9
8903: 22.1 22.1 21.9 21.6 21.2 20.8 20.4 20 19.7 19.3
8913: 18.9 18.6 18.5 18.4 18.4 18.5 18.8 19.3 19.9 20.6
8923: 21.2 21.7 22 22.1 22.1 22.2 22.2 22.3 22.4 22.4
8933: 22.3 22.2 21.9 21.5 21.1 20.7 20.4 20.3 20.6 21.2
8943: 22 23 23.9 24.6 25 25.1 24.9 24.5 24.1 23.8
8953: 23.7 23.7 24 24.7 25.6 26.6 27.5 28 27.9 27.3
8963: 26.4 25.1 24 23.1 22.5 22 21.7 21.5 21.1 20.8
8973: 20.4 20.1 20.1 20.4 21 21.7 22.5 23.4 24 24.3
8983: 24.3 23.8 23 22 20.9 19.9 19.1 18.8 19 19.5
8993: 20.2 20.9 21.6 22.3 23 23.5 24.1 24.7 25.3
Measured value -1.23 angstrom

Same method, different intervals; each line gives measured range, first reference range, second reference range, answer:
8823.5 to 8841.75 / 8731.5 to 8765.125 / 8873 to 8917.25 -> -2.5 angstrom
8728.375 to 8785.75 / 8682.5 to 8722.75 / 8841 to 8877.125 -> -2.8 angstrom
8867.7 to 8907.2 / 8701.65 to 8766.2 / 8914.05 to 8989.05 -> 2.3 angstrom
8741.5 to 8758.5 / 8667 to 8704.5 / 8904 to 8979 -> -0.5 angstrom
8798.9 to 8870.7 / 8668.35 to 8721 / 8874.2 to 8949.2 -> -5.0 angstrom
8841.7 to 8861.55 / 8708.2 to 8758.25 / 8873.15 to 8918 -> -1.7 angstrom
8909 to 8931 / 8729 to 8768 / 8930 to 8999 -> 2.4 angstrom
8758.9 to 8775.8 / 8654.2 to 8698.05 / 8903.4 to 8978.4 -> -1.4 angstrom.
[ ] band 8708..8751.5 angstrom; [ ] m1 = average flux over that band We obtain 23.1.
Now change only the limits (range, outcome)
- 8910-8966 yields 22.5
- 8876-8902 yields 21.5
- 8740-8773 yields 23.5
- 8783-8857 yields 24.2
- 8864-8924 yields 20.8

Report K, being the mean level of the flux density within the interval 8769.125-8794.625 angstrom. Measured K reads 26.4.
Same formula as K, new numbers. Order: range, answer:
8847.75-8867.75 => 22.9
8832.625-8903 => 22.5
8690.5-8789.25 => 23.8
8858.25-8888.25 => 21.7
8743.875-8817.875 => 24.5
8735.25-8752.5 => 23.8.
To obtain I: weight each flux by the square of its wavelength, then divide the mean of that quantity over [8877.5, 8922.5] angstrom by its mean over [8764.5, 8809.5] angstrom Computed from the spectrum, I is 0.84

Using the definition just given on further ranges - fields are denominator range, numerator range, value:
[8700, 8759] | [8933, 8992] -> 1.05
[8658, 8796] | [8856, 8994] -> 0.98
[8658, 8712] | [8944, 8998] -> 1.09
